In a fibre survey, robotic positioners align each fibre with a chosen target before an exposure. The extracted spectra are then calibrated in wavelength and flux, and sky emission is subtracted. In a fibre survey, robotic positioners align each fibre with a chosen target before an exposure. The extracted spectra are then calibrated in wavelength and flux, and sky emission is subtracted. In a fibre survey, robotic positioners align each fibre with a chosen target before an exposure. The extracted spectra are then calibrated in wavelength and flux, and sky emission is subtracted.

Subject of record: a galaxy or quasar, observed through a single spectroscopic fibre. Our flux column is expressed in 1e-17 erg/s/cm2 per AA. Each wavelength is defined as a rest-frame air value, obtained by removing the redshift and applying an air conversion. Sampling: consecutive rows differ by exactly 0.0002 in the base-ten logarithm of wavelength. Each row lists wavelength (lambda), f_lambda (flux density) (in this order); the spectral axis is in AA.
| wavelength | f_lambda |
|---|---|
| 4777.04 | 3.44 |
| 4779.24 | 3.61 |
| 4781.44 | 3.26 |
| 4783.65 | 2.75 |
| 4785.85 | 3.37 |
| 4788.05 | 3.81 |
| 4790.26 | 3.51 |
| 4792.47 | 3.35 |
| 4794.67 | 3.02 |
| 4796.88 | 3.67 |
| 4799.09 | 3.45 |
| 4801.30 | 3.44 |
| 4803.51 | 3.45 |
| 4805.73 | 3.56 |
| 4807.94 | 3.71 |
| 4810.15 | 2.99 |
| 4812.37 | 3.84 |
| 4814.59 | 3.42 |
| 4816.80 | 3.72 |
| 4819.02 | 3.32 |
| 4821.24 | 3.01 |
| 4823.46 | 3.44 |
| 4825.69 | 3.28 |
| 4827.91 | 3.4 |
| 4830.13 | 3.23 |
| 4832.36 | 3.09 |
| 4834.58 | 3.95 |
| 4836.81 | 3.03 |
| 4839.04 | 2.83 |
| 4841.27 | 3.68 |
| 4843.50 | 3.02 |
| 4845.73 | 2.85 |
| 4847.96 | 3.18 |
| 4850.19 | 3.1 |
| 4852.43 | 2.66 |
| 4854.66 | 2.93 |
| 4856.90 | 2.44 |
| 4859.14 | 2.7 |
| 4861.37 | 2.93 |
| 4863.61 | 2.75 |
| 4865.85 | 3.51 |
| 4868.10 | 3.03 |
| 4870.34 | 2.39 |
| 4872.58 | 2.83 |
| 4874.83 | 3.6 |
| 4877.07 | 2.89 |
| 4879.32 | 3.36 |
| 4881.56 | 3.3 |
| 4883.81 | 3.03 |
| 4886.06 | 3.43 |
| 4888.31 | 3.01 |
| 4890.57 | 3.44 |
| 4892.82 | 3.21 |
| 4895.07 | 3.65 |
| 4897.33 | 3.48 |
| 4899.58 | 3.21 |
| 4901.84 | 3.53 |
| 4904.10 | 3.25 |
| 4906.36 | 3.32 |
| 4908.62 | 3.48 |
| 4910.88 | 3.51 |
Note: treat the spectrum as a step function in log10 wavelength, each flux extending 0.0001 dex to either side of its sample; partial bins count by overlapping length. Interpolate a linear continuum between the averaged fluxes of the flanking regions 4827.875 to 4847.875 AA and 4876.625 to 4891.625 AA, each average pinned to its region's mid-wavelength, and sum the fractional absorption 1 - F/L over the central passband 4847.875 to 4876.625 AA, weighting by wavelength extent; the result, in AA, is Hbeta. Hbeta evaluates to 2.7 AA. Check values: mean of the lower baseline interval 3.22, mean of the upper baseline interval 3.22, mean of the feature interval 2.92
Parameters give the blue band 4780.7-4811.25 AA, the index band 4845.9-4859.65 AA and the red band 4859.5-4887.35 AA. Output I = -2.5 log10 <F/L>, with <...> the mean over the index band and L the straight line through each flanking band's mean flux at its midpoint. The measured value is 0.12 mag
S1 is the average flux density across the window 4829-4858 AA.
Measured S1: 3.08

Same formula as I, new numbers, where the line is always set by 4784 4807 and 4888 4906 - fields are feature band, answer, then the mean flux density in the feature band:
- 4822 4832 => 0.04 mag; 3.31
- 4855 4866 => 0.20 mag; 2.81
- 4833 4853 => 0.08 mag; 3.16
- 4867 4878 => 0.15 mag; 2.95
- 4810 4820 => -0.02 mag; 3.5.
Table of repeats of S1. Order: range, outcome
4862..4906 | 3.2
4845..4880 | 2.94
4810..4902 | 3.18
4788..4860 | 3.27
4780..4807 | 3.39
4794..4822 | 3.44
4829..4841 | 3.26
